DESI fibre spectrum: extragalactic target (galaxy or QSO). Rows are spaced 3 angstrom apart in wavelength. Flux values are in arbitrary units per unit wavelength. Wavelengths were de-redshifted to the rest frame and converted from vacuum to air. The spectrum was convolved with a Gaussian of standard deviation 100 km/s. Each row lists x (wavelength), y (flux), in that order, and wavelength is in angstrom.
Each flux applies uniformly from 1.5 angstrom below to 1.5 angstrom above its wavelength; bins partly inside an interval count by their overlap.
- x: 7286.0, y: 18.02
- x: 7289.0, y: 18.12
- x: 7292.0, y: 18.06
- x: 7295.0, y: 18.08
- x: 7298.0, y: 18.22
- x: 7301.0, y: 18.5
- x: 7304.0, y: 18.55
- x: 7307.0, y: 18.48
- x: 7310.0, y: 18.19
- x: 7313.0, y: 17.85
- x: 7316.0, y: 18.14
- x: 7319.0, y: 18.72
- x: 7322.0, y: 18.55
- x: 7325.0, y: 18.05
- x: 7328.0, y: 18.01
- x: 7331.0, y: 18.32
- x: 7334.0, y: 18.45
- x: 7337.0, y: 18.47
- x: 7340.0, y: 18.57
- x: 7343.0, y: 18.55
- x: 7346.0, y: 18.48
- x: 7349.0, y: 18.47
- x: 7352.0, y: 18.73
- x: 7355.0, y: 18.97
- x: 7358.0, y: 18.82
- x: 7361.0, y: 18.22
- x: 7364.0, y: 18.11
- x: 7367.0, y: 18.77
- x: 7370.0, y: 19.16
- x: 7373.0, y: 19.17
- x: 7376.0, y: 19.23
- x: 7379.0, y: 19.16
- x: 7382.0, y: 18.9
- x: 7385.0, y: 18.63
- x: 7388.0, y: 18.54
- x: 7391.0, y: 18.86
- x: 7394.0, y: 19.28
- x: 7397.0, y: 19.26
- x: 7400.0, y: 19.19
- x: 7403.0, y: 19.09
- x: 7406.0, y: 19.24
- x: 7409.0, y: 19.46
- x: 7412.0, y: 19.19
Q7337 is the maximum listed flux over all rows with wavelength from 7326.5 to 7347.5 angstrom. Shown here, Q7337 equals 18.57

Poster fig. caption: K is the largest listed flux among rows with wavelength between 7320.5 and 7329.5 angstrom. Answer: 18.55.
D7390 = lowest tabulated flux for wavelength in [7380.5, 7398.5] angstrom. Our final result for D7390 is 18.54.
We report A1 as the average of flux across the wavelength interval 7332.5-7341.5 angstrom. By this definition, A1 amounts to 18.5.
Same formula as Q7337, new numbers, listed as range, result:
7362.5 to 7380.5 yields 19.23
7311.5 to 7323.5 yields 18.72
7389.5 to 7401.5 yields 19.28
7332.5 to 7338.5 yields 18.47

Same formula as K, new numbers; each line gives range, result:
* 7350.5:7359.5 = 18.97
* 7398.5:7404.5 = 19.19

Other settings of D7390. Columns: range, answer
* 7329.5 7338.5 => 18.32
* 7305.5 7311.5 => 18.19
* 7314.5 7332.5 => 18.01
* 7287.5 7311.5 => 18.06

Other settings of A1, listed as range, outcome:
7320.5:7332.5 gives 18.2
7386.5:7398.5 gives 19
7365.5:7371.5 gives 19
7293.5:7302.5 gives 18.3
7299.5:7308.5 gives 18.5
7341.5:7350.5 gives 18.5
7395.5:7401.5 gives 19.2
